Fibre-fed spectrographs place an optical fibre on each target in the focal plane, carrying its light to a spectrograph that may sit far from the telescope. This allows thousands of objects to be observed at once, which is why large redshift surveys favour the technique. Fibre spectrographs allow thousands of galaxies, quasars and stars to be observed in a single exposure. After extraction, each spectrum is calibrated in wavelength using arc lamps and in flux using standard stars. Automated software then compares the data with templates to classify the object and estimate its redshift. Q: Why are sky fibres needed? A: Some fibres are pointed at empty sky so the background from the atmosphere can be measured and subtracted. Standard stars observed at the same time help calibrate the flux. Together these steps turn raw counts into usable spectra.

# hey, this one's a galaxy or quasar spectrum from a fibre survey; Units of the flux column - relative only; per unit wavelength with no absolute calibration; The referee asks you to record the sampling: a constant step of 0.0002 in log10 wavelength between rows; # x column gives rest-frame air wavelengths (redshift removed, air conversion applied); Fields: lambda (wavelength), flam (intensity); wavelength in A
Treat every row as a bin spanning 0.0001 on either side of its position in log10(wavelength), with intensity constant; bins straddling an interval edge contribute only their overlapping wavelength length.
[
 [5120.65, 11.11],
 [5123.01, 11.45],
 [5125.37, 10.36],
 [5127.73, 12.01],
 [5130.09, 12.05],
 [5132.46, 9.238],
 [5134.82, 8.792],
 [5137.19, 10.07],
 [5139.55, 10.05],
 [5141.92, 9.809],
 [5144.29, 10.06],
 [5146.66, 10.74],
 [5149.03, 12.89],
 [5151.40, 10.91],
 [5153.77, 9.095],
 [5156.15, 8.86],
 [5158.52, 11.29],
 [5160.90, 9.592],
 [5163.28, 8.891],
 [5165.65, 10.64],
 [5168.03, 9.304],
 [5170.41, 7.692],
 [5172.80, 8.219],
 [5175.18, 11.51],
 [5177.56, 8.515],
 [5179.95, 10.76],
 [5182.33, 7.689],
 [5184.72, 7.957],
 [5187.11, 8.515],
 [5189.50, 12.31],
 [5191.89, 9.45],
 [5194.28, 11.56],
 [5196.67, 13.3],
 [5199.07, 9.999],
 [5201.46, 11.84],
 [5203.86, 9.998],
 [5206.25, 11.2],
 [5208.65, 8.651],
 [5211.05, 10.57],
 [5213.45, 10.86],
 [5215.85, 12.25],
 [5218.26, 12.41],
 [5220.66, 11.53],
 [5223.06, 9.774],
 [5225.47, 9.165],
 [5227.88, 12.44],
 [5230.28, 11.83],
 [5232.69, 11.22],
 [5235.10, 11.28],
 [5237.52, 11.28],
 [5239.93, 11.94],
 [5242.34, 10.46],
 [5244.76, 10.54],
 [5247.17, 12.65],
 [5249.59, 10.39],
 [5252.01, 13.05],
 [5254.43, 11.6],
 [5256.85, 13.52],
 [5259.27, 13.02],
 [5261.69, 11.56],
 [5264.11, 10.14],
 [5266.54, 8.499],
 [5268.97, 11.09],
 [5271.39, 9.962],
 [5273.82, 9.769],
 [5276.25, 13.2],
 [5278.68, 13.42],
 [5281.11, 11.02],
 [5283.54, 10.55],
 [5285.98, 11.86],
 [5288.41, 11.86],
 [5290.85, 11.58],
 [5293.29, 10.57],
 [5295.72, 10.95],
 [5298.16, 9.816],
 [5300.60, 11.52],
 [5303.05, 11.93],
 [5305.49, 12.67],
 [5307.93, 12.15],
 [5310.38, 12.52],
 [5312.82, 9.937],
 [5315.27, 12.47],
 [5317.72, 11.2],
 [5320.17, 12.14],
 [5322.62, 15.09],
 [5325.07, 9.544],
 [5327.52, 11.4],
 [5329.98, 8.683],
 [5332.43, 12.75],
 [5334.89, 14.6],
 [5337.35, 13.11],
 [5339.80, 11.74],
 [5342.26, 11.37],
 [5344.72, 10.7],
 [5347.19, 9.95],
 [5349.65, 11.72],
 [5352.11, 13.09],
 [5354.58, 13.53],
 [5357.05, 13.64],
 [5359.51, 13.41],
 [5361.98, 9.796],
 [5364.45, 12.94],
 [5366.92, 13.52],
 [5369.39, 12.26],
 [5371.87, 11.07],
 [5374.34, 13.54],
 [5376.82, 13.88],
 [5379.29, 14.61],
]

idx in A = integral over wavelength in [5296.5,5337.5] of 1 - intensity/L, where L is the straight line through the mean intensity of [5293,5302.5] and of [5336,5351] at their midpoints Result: -2.7 A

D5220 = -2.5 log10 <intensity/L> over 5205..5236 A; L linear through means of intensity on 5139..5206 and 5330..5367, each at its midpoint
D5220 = -0.04 mag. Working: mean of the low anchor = 10.1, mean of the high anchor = 12.2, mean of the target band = 11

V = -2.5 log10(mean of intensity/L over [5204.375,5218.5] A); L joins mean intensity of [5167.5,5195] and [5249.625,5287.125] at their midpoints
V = -0.07 mag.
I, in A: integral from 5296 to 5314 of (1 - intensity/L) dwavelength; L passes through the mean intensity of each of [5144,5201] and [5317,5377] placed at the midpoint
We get 0.3 A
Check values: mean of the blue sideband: 10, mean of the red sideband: 12.2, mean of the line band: 11.5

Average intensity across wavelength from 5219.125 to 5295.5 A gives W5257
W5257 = 11.3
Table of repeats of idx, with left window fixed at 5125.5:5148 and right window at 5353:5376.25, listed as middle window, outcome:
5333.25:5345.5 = 0.0 A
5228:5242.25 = -0.2 A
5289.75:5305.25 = 1.1 A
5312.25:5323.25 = 0.0 A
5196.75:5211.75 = 0.6 A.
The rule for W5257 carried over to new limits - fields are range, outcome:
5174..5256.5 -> 10.9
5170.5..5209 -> 10.1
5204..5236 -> 11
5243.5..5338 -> 11.6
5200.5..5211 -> 10.4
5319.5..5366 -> 12.1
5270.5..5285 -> 11.4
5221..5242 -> 11.1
